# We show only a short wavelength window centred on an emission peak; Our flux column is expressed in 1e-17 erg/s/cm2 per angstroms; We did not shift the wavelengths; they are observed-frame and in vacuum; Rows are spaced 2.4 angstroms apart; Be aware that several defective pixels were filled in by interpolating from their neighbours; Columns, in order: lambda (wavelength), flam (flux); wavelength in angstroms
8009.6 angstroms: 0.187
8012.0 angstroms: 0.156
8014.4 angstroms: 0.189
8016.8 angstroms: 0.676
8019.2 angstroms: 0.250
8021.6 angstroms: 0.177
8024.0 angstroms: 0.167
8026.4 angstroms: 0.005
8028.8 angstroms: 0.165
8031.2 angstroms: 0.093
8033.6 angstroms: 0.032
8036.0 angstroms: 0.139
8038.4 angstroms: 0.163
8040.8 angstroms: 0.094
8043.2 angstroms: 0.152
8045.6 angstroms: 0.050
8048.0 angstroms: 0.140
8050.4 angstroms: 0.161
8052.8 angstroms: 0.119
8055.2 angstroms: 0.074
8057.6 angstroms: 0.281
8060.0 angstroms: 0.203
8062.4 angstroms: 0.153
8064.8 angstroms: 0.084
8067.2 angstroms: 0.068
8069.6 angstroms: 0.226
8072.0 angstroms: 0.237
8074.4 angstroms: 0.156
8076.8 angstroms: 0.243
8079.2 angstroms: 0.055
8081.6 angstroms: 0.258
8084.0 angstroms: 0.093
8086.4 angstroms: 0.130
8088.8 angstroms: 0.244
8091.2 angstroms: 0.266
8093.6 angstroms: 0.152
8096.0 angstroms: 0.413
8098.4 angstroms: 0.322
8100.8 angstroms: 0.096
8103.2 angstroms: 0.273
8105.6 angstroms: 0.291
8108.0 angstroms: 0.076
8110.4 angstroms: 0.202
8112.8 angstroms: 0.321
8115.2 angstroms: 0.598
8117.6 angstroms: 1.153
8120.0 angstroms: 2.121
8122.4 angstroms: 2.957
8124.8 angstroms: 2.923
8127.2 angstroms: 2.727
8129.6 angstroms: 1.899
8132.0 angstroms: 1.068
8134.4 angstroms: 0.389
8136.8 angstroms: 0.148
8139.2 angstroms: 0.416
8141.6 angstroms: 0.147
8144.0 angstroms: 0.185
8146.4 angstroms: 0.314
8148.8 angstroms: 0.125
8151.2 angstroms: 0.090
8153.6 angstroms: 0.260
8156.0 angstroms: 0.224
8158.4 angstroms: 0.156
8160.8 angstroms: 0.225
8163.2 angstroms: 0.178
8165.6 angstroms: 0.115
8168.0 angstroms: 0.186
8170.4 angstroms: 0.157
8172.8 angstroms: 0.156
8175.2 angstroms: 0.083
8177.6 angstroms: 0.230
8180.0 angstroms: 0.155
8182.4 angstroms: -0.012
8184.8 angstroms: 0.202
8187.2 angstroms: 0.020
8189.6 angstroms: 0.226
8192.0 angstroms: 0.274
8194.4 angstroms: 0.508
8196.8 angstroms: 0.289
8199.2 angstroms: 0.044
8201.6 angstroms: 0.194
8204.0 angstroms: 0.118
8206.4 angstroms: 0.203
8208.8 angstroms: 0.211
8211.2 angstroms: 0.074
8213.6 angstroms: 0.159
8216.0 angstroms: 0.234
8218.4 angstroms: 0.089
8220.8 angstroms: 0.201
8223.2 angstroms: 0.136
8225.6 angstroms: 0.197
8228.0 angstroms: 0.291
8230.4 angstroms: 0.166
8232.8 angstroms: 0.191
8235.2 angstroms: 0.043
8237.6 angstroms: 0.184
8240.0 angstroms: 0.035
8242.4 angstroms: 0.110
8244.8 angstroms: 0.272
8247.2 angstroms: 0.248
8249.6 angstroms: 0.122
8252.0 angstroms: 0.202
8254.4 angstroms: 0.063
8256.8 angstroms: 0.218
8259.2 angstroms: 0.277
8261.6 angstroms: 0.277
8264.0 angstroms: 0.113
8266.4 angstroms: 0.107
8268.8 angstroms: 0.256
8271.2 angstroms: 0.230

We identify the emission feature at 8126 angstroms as [O II] 3727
